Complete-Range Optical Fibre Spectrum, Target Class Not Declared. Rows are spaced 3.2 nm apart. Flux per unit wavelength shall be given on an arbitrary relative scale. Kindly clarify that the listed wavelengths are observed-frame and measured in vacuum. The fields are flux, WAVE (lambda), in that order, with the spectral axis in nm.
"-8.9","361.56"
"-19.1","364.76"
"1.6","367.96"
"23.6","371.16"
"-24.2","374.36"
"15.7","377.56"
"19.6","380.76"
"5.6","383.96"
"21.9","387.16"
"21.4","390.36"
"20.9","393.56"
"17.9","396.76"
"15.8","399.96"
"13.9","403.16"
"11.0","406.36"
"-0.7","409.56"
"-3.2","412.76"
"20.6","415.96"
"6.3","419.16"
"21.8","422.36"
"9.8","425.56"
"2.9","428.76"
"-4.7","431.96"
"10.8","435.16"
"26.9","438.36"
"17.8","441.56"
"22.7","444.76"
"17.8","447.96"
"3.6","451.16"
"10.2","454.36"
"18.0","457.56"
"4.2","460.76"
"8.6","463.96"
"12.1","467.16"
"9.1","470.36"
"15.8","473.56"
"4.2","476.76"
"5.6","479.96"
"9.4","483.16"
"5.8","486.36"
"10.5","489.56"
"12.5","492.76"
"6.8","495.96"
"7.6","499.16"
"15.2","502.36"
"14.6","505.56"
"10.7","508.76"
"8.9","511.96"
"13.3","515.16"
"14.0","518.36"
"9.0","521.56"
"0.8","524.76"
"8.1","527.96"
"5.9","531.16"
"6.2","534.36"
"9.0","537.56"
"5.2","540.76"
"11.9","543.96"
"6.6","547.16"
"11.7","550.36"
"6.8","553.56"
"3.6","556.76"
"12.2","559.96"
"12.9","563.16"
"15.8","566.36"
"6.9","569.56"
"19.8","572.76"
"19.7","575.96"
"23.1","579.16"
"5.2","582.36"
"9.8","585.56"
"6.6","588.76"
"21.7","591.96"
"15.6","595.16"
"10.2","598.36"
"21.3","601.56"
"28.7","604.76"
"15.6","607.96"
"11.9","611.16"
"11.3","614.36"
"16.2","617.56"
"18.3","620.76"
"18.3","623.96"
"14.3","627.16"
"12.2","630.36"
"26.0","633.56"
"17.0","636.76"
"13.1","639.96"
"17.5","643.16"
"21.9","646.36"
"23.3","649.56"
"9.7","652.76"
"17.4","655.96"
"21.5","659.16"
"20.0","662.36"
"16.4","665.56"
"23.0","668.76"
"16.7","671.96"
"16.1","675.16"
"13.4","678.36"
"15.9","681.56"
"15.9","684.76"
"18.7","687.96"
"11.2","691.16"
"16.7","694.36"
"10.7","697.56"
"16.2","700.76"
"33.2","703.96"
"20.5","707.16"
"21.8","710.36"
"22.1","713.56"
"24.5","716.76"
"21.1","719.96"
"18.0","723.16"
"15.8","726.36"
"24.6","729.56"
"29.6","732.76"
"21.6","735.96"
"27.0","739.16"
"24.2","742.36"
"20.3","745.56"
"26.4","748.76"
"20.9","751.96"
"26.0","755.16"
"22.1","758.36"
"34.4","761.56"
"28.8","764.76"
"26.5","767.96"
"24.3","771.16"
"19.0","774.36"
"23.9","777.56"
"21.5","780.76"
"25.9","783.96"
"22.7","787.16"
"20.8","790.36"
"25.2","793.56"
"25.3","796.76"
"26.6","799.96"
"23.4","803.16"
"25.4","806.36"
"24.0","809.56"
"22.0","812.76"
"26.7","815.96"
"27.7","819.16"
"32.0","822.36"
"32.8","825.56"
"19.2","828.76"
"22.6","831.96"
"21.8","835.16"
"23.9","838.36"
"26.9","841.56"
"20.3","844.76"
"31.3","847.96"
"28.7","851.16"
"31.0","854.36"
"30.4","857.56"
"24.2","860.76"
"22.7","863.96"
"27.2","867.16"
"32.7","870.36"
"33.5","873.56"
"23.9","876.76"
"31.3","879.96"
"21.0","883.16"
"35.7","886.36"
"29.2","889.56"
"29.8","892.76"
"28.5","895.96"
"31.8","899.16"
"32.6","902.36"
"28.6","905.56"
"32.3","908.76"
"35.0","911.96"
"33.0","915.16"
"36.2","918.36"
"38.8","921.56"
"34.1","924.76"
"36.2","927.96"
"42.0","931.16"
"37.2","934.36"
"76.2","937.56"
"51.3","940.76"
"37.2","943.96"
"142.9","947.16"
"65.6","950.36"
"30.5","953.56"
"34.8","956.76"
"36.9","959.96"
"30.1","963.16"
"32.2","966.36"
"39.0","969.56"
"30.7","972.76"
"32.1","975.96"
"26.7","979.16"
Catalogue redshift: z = 0.891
